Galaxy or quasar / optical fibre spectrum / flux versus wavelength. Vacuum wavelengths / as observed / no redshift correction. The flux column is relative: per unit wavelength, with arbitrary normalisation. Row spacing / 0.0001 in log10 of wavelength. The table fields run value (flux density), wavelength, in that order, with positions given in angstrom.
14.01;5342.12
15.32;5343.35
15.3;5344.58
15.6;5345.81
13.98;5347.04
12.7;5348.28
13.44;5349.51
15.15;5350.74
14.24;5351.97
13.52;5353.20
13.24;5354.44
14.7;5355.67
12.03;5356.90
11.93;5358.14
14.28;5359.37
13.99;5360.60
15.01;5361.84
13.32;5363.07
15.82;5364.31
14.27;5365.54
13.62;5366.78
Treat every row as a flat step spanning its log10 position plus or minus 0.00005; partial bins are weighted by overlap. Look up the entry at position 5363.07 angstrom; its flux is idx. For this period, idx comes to 13.32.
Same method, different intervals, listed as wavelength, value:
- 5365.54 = 14.27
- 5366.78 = 13.62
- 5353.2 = 13.52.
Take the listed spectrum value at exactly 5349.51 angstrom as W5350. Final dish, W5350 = 13.44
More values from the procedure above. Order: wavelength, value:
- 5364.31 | 15.82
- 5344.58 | 15.3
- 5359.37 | 14.28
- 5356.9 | 12.03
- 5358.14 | 11.93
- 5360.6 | 13.99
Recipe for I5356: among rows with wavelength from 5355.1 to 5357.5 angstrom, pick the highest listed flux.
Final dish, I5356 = 14.7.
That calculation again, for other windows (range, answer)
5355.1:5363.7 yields 15.01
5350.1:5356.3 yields 15.15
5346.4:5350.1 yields 13.98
